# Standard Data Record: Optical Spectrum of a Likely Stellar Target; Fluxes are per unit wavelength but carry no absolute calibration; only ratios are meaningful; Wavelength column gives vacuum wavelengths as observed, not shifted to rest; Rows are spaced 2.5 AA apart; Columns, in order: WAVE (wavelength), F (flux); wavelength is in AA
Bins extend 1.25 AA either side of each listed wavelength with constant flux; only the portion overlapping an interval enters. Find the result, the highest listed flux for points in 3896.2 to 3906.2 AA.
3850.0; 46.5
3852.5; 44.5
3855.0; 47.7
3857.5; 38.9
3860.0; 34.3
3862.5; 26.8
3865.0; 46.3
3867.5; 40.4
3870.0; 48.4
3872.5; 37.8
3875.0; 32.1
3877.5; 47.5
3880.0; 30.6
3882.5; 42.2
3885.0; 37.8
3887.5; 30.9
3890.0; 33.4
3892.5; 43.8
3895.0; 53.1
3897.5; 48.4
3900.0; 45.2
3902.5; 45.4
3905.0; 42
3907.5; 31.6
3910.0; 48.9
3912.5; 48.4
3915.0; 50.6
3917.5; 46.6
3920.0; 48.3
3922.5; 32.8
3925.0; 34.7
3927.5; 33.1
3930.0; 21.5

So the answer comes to 48.4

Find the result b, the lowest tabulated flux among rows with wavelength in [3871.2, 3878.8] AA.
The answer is 32.1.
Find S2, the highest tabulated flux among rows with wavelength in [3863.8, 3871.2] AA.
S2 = 48.4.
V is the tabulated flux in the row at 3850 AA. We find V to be 46.5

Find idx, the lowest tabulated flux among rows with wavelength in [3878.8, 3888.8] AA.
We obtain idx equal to 30.6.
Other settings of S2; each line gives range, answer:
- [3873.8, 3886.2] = 47.5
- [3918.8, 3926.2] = 48.3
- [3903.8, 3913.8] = 48.9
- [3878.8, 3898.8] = 53.1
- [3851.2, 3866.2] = 47.7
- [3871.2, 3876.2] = 37.8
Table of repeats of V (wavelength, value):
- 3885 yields 37.8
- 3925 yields 34.7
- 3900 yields 45.2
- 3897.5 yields 48.4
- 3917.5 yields 46.6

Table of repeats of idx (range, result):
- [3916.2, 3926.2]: 32.8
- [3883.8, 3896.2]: 30.9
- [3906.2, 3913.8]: 31.6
